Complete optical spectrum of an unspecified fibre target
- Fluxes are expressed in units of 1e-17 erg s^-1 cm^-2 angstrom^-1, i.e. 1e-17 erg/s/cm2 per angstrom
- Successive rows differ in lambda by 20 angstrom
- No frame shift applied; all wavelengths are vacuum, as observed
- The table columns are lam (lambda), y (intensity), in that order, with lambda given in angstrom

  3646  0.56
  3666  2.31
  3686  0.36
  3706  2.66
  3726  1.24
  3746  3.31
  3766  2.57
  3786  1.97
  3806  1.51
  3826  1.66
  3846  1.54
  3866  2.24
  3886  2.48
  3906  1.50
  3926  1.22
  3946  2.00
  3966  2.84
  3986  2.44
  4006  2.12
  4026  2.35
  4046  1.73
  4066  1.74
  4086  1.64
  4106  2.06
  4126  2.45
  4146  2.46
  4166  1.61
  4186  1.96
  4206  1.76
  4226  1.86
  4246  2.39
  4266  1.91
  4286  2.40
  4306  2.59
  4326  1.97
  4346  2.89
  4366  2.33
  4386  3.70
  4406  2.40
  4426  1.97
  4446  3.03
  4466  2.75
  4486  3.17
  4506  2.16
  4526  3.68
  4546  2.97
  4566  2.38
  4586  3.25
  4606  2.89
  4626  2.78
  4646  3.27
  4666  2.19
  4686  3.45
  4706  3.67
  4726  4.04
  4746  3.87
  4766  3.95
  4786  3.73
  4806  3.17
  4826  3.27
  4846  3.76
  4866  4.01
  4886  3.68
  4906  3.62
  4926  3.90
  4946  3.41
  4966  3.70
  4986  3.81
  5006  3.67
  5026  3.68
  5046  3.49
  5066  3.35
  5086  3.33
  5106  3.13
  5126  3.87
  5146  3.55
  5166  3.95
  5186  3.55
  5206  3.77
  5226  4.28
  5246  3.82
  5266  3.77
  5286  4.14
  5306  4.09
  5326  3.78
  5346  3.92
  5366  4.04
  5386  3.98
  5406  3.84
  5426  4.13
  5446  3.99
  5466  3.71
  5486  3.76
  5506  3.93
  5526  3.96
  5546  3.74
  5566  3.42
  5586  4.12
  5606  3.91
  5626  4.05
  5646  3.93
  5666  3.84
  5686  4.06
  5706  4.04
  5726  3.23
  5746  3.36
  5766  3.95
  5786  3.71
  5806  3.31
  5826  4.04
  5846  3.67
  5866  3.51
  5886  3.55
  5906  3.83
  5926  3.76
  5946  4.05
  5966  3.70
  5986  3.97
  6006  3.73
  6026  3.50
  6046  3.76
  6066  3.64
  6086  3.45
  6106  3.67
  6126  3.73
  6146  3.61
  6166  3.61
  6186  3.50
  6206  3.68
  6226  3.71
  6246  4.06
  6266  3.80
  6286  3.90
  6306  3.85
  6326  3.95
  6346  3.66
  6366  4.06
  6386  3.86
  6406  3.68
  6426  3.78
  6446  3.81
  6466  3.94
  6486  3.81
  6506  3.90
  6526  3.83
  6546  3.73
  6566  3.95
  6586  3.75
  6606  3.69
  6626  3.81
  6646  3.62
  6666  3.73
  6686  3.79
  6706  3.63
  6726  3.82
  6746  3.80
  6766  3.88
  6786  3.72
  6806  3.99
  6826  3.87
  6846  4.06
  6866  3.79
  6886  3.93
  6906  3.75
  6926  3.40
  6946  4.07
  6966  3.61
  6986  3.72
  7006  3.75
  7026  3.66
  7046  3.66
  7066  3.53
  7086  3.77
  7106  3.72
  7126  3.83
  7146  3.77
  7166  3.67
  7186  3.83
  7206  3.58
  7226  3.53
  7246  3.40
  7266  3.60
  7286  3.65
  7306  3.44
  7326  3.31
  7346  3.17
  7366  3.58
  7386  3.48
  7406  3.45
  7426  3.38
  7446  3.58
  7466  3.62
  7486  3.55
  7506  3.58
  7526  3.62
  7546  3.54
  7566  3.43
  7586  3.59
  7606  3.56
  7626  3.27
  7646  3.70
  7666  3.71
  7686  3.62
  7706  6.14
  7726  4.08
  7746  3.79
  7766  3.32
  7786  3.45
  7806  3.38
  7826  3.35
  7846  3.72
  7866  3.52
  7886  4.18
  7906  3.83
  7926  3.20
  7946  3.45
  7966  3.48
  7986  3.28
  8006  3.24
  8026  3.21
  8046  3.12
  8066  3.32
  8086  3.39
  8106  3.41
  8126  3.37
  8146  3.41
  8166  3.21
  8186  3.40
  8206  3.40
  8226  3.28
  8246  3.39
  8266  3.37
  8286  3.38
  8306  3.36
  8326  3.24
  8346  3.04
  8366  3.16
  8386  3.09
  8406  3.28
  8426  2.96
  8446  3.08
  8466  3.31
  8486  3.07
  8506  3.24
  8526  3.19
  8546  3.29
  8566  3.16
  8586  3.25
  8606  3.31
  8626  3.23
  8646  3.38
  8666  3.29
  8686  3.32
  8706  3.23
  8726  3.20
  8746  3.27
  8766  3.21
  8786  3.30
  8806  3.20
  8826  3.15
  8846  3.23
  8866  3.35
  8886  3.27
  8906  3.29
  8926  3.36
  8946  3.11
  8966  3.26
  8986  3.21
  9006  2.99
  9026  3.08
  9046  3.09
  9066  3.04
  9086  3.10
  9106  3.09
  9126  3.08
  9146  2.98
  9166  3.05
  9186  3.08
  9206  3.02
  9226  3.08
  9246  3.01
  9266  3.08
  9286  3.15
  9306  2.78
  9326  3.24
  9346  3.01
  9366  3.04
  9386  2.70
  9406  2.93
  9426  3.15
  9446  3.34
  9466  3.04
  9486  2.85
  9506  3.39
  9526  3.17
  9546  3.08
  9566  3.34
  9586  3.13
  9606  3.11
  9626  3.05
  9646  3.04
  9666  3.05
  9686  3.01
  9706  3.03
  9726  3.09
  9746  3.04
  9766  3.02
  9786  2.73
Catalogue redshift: 0.17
